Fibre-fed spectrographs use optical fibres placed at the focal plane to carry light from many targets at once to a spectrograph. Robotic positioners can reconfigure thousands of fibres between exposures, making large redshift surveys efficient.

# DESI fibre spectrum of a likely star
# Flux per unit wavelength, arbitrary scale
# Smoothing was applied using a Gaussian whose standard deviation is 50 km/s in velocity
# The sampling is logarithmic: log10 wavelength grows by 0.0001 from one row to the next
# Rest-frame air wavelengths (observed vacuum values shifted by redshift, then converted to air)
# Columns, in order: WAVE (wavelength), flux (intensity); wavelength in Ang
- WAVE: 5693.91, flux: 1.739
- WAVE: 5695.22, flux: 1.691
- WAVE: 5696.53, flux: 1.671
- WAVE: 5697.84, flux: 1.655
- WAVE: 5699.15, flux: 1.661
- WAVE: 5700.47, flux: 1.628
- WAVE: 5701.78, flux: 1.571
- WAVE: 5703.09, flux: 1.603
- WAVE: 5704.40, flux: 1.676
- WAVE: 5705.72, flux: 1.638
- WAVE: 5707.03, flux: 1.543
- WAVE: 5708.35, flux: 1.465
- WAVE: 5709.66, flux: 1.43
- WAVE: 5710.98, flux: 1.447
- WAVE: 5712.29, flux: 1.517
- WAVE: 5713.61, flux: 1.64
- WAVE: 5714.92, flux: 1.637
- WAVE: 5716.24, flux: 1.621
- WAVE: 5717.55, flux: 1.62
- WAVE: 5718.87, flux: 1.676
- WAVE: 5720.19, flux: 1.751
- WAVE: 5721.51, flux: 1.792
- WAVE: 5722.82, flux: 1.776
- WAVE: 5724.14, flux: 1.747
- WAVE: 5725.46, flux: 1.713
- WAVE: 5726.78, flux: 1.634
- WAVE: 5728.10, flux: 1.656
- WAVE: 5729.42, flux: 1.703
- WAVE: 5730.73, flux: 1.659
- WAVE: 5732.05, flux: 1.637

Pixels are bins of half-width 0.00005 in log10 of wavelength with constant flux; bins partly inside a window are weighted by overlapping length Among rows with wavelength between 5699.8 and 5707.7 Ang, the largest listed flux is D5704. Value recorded 1.676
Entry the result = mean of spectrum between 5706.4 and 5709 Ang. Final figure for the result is 1.5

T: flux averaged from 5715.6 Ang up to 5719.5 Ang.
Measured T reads 1.64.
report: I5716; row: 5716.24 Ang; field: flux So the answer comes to 1.621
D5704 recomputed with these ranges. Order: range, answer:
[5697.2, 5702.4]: 1.661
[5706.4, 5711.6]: 1.543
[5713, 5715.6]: 1.64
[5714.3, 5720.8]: 1.751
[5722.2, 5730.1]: 1.776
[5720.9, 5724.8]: 1.792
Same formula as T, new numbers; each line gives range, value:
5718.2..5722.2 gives 1.74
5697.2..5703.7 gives 1.62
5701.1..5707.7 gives 1.61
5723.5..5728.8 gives 1.69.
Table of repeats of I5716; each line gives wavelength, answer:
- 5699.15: 1.661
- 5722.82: 1.776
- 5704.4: 1.676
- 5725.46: 1.713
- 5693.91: 1.739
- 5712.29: 1.517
